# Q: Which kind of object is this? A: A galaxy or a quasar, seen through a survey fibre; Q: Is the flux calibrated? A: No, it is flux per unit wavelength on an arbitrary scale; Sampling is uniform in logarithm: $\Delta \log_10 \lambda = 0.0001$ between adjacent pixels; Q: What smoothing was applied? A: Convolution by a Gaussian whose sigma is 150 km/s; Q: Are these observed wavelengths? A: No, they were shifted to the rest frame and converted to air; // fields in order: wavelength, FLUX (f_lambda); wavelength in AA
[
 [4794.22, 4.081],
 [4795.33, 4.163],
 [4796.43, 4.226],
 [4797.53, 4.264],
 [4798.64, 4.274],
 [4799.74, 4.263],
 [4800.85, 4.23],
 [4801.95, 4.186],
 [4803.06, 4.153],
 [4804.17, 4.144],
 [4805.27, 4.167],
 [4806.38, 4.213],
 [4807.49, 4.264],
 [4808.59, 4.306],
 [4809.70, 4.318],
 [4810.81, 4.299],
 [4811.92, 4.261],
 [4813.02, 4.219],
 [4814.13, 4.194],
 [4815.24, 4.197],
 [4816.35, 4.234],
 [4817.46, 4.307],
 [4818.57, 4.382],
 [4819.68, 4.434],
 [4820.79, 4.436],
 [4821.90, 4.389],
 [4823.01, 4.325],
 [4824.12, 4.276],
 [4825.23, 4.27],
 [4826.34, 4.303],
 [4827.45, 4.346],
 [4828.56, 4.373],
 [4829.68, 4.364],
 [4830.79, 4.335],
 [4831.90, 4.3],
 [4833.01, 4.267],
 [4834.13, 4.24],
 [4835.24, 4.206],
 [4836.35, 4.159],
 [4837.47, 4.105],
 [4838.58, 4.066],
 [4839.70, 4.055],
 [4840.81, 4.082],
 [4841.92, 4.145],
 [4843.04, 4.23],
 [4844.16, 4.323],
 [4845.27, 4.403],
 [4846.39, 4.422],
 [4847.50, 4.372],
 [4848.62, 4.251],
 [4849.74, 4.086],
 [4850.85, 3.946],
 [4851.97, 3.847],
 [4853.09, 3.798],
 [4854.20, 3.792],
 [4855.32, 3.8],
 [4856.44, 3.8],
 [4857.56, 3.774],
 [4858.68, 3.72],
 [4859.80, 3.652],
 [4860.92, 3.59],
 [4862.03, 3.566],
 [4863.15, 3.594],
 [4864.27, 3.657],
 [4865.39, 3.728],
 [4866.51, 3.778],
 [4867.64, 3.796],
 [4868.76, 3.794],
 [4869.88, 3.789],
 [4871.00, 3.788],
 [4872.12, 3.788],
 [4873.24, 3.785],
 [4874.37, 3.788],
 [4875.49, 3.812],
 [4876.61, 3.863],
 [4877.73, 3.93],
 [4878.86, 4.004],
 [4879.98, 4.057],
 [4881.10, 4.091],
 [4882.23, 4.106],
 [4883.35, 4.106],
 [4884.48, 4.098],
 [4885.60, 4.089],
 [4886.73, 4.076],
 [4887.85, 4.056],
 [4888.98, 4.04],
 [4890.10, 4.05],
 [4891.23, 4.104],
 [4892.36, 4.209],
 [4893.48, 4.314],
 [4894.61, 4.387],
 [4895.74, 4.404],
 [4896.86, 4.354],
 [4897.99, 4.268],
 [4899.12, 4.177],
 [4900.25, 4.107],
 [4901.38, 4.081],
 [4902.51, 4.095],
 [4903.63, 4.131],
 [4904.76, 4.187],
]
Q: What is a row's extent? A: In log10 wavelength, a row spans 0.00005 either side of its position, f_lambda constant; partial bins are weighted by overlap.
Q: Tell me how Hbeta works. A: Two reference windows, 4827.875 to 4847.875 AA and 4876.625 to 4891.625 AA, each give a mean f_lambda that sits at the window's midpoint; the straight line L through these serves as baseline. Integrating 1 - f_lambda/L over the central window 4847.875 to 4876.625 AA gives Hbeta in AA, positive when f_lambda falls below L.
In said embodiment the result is 2.44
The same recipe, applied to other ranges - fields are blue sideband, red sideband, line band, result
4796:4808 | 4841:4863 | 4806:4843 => -1.4 AA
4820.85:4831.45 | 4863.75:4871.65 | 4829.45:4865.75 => 0.2 AA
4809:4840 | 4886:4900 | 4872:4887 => 0.9 AA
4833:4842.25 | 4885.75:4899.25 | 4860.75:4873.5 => 1.4 AA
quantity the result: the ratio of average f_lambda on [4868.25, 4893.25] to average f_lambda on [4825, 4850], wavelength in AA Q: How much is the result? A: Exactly 0.9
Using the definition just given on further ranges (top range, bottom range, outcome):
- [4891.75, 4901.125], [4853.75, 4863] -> 1.15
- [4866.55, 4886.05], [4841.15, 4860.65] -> 0.98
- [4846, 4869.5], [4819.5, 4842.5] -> 0.90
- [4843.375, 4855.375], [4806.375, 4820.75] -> 0.96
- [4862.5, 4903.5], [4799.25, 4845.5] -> 0.94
